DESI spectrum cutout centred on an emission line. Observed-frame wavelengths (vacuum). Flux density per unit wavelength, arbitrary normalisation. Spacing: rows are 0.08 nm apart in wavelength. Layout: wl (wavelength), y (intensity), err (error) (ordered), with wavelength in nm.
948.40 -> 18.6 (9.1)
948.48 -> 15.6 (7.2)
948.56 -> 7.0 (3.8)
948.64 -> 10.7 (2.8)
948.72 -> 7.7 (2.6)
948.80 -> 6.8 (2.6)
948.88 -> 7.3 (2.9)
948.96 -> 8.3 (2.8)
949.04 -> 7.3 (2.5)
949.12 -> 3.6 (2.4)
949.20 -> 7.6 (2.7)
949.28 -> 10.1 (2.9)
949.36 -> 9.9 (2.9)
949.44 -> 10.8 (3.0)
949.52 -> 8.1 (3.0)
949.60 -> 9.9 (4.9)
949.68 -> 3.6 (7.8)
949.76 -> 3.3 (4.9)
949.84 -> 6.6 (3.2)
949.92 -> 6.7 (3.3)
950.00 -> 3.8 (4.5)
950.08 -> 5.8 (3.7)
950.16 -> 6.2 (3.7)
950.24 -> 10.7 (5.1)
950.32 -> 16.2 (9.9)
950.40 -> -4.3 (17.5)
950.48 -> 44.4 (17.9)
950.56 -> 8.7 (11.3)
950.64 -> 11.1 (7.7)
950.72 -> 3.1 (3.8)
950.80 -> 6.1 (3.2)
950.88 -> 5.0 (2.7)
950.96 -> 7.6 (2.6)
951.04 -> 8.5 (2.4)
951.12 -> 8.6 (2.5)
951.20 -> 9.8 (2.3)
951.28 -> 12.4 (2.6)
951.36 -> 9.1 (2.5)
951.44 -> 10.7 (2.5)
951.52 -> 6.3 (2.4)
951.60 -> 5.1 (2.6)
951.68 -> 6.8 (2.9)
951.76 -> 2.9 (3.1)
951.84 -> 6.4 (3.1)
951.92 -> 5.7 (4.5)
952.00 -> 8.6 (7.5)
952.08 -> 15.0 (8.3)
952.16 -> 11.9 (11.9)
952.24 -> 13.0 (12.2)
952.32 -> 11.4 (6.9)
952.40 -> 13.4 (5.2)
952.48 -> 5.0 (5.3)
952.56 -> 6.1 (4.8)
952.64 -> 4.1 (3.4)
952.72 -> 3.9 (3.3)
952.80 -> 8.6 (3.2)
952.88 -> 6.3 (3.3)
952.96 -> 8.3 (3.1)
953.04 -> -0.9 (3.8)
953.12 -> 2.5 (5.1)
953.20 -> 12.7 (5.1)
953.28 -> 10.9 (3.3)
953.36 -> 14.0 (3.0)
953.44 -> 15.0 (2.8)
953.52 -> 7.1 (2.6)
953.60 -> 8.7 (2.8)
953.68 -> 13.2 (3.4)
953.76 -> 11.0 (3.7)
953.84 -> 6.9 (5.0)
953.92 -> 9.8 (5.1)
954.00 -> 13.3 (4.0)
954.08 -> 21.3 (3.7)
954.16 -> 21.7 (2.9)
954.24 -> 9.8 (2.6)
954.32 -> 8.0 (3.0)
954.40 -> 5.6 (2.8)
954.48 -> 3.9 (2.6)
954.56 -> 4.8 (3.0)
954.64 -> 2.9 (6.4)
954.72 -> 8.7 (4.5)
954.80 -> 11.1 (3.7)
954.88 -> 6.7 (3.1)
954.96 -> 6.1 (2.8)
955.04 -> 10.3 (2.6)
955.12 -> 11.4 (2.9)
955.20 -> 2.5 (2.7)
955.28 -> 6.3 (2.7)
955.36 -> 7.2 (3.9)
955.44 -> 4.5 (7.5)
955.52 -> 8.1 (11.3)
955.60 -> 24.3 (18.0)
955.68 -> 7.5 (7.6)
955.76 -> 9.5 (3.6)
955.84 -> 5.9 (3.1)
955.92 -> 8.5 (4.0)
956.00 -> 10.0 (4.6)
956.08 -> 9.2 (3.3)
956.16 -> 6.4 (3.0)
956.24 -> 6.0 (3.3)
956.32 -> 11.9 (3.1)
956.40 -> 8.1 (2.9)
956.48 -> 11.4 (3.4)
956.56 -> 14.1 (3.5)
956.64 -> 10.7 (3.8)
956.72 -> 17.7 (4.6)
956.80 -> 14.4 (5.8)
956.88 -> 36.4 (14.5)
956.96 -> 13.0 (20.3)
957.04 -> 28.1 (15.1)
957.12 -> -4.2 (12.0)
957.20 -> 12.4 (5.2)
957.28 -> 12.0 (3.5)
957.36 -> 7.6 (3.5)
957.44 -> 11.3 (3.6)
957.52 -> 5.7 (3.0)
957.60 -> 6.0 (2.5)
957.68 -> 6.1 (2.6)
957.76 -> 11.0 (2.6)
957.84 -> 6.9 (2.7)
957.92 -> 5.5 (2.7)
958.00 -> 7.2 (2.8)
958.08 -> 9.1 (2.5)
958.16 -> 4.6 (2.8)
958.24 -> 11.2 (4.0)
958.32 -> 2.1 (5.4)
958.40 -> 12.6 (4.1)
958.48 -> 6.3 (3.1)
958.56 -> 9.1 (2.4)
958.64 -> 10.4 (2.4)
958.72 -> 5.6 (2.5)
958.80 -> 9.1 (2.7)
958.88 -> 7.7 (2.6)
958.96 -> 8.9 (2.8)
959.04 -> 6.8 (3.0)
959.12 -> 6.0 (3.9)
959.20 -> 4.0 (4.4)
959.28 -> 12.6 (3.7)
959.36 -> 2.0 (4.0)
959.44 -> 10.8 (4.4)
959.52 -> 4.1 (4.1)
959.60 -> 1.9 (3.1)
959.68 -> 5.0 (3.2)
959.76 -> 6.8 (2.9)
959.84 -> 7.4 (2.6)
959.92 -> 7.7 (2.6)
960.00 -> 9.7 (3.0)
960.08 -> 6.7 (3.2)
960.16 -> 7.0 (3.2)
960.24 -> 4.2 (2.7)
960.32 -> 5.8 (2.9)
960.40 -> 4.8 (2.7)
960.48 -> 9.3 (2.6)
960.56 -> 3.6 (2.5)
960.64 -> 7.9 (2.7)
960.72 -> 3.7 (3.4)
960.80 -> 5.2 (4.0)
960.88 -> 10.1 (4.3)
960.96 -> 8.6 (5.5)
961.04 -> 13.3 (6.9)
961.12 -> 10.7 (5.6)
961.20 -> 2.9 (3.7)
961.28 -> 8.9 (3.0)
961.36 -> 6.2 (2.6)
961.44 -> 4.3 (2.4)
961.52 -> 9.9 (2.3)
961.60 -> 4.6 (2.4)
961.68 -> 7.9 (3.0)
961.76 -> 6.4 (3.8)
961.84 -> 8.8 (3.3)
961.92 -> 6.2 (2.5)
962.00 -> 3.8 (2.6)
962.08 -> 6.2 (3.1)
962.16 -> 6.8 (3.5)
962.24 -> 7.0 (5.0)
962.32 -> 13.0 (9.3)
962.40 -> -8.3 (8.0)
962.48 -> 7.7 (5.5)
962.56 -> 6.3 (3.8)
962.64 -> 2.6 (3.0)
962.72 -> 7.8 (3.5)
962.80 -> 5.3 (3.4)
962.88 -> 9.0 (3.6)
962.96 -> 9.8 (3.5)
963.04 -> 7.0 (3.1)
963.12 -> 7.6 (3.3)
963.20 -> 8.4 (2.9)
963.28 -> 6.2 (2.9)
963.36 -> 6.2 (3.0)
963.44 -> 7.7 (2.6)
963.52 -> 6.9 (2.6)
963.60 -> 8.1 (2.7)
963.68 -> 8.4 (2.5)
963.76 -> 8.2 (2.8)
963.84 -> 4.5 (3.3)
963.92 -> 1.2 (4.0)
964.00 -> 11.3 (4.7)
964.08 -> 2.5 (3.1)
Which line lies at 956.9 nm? [N II] 6583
